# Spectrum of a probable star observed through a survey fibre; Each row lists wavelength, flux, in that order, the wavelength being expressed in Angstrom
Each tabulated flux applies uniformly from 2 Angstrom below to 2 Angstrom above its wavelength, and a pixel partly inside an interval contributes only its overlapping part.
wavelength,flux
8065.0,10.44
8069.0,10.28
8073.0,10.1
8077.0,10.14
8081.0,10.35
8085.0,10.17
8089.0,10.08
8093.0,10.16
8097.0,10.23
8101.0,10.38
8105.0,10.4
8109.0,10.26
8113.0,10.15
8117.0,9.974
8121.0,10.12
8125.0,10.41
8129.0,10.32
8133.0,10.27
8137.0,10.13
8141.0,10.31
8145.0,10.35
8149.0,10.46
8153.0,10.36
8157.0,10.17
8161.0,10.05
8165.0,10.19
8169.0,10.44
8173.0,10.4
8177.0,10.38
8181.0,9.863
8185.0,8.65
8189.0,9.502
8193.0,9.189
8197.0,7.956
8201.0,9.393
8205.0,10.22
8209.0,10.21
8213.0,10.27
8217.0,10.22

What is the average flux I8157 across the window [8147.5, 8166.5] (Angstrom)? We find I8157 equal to 10.2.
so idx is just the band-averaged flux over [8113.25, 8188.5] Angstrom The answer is 10.1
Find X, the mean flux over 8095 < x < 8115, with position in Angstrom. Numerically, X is 10.3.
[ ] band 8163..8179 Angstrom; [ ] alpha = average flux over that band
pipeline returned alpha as 10.4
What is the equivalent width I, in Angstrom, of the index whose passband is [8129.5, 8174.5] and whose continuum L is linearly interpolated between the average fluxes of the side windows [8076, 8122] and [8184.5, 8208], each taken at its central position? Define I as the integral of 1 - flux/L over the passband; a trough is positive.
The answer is -2.9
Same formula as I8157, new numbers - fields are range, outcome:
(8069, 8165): 10.2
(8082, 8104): 10.2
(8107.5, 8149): 10.2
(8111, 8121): 10.1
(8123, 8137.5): 10.3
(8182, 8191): 9.16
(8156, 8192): 9.93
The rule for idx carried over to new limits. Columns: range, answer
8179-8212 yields 9.4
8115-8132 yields 10.2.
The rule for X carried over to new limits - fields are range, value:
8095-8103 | 10.3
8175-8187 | 9.63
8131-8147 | 10.3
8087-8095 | 10.1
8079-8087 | 10.3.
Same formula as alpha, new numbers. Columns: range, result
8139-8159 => 10.3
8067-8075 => 10.2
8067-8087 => 10.2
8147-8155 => 10.4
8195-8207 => 9.19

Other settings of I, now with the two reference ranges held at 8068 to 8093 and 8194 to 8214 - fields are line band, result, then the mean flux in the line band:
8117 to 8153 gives -1.4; 10.3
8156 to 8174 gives -0.9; 10.2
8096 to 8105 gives -0.2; 10.3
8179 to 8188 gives 0.3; 9.28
